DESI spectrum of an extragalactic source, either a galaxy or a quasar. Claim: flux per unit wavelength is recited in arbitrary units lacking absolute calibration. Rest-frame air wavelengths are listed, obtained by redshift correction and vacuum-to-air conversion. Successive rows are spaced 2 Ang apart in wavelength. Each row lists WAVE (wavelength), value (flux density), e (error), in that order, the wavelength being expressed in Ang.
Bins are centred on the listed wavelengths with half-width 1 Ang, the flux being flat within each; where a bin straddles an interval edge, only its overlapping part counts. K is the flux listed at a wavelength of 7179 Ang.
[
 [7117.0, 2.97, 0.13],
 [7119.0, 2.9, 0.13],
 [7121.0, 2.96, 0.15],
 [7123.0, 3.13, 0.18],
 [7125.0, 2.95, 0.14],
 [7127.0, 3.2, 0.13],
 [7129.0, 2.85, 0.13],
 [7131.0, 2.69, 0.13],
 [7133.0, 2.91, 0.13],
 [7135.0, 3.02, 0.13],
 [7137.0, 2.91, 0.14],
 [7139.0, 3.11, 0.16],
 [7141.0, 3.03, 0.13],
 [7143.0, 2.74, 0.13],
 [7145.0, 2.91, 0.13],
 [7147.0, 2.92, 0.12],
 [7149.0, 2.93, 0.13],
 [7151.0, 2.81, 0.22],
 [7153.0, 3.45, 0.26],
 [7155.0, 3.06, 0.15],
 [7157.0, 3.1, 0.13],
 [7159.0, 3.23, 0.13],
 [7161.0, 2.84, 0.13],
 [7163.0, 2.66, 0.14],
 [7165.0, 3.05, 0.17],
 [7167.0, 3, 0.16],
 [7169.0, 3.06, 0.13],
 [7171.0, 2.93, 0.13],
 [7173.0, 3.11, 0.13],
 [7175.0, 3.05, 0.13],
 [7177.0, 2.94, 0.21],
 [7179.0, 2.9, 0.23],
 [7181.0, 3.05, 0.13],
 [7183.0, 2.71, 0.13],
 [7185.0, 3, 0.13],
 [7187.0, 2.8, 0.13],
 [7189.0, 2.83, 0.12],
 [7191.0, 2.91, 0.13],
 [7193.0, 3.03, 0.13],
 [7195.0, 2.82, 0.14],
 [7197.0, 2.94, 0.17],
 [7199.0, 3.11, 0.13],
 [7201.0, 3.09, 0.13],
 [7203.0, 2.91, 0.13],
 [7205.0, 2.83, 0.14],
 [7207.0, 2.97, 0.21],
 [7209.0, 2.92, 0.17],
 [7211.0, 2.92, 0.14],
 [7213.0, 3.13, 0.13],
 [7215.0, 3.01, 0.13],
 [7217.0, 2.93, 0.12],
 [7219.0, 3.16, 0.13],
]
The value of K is 2.9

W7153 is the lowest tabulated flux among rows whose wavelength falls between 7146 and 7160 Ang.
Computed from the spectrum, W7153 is 2.81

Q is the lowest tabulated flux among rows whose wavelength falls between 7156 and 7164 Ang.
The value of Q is 2.66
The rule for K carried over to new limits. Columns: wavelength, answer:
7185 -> 3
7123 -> 3.13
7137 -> 2.91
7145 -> 2.91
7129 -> 2.85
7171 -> 2.93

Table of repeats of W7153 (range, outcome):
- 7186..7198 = 2.8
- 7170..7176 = 2.93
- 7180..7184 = 2.71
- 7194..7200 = 2.82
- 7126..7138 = 2.69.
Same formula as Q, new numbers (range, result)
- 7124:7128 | 2.95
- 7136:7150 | 2.74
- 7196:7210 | 2.83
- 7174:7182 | 2.9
